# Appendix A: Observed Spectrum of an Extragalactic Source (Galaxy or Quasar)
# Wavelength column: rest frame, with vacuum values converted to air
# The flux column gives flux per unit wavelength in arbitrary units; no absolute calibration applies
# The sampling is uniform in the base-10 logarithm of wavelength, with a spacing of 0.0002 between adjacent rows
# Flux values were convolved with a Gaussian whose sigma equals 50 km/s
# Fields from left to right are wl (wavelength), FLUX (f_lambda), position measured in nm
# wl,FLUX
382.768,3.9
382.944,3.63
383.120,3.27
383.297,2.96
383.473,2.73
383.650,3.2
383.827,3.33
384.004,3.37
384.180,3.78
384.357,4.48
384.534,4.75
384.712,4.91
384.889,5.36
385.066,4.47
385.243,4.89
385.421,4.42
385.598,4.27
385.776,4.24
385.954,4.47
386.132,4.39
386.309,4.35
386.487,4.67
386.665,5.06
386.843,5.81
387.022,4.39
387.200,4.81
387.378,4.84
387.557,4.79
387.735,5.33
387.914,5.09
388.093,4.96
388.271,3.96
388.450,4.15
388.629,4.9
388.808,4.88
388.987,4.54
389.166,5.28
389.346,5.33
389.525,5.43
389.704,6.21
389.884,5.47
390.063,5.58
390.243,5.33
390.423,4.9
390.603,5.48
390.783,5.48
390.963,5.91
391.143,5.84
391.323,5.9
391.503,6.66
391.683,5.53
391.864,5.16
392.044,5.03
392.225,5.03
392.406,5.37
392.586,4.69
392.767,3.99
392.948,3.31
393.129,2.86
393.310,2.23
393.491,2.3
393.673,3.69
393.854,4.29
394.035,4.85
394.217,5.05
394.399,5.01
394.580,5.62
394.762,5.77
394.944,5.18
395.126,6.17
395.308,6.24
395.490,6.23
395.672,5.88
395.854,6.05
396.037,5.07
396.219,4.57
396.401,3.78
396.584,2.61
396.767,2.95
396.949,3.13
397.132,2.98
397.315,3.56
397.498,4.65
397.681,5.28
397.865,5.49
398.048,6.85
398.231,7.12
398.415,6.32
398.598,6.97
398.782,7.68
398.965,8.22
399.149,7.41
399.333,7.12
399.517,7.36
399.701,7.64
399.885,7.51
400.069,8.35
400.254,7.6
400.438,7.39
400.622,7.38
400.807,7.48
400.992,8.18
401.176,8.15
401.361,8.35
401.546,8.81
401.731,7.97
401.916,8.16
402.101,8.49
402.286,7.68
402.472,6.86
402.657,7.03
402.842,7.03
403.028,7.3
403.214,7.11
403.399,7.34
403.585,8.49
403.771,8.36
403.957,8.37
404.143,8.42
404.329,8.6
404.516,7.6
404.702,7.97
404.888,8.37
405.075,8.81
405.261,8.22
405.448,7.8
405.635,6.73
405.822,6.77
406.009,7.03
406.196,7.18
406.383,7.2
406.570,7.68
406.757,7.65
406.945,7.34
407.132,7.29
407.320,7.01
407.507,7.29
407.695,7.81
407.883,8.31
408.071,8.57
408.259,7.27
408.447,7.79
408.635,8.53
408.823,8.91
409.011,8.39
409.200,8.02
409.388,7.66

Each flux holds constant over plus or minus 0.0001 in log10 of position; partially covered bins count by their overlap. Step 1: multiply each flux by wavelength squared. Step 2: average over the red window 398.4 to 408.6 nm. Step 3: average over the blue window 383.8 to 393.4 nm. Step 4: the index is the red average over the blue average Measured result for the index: 1.7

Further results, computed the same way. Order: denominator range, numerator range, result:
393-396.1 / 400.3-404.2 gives 1.68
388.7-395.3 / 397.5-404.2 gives 1.57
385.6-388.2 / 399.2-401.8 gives 1.75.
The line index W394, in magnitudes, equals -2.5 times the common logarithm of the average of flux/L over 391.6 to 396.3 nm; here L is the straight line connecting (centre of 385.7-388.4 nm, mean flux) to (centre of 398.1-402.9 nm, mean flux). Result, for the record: 0.28 mag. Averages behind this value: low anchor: 4.74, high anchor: 7.62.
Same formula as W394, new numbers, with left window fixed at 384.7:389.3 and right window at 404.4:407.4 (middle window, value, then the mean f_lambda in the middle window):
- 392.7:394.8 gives 0.39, 4.04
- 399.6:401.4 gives -0.16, 7.79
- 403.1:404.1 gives -0.11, 7.95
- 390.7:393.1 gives 0.06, 5.16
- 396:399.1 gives 0.22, 5.17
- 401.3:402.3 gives -0.19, 8.29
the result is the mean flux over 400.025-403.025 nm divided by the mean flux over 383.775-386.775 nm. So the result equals 1.75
